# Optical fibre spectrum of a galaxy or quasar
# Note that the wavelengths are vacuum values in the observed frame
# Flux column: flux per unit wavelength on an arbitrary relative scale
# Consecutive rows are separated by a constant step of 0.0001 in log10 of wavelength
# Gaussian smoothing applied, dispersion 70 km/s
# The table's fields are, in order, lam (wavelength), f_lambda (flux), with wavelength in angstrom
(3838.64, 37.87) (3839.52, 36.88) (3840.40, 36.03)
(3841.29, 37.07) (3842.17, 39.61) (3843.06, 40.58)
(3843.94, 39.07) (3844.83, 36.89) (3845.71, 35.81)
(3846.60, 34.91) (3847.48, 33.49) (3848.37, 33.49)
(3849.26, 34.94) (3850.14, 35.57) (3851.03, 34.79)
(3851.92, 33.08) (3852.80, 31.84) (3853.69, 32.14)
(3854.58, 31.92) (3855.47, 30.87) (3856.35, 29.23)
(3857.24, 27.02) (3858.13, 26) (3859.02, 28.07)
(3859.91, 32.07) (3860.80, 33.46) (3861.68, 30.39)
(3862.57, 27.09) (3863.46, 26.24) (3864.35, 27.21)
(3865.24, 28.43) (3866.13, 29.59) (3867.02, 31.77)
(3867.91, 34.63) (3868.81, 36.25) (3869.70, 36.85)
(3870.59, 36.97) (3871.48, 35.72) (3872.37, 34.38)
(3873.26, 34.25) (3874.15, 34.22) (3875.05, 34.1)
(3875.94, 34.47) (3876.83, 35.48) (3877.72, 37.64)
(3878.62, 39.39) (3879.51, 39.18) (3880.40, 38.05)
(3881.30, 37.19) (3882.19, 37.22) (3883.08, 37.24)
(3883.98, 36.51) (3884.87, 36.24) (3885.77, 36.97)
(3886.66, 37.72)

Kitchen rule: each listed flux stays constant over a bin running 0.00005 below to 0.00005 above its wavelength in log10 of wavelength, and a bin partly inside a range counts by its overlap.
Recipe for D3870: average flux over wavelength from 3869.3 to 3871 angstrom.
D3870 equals 36.9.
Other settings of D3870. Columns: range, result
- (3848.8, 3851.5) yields 35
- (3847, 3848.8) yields 33.6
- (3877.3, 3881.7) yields 38.2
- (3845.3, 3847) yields 35.3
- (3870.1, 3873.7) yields 35.4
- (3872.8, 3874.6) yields 34.2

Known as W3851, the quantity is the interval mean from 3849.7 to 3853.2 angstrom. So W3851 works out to 33.9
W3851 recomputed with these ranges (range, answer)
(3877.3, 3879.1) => 38.5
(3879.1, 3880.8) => 38.7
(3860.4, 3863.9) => 29.3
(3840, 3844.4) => 38.4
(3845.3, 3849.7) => 34.5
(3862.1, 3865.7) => 27.3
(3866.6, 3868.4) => 33.1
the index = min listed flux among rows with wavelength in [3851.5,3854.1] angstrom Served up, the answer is 31.84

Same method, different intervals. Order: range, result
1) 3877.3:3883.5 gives 37.19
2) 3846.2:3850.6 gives 33.49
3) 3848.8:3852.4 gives 33.08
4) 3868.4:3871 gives 36.25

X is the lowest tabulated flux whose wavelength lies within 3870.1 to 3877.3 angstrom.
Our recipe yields 34.1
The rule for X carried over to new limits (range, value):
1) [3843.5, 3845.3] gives 36.89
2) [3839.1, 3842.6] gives 36.03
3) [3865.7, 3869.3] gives 29.59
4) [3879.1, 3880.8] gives 38.05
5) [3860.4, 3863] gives 27.09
